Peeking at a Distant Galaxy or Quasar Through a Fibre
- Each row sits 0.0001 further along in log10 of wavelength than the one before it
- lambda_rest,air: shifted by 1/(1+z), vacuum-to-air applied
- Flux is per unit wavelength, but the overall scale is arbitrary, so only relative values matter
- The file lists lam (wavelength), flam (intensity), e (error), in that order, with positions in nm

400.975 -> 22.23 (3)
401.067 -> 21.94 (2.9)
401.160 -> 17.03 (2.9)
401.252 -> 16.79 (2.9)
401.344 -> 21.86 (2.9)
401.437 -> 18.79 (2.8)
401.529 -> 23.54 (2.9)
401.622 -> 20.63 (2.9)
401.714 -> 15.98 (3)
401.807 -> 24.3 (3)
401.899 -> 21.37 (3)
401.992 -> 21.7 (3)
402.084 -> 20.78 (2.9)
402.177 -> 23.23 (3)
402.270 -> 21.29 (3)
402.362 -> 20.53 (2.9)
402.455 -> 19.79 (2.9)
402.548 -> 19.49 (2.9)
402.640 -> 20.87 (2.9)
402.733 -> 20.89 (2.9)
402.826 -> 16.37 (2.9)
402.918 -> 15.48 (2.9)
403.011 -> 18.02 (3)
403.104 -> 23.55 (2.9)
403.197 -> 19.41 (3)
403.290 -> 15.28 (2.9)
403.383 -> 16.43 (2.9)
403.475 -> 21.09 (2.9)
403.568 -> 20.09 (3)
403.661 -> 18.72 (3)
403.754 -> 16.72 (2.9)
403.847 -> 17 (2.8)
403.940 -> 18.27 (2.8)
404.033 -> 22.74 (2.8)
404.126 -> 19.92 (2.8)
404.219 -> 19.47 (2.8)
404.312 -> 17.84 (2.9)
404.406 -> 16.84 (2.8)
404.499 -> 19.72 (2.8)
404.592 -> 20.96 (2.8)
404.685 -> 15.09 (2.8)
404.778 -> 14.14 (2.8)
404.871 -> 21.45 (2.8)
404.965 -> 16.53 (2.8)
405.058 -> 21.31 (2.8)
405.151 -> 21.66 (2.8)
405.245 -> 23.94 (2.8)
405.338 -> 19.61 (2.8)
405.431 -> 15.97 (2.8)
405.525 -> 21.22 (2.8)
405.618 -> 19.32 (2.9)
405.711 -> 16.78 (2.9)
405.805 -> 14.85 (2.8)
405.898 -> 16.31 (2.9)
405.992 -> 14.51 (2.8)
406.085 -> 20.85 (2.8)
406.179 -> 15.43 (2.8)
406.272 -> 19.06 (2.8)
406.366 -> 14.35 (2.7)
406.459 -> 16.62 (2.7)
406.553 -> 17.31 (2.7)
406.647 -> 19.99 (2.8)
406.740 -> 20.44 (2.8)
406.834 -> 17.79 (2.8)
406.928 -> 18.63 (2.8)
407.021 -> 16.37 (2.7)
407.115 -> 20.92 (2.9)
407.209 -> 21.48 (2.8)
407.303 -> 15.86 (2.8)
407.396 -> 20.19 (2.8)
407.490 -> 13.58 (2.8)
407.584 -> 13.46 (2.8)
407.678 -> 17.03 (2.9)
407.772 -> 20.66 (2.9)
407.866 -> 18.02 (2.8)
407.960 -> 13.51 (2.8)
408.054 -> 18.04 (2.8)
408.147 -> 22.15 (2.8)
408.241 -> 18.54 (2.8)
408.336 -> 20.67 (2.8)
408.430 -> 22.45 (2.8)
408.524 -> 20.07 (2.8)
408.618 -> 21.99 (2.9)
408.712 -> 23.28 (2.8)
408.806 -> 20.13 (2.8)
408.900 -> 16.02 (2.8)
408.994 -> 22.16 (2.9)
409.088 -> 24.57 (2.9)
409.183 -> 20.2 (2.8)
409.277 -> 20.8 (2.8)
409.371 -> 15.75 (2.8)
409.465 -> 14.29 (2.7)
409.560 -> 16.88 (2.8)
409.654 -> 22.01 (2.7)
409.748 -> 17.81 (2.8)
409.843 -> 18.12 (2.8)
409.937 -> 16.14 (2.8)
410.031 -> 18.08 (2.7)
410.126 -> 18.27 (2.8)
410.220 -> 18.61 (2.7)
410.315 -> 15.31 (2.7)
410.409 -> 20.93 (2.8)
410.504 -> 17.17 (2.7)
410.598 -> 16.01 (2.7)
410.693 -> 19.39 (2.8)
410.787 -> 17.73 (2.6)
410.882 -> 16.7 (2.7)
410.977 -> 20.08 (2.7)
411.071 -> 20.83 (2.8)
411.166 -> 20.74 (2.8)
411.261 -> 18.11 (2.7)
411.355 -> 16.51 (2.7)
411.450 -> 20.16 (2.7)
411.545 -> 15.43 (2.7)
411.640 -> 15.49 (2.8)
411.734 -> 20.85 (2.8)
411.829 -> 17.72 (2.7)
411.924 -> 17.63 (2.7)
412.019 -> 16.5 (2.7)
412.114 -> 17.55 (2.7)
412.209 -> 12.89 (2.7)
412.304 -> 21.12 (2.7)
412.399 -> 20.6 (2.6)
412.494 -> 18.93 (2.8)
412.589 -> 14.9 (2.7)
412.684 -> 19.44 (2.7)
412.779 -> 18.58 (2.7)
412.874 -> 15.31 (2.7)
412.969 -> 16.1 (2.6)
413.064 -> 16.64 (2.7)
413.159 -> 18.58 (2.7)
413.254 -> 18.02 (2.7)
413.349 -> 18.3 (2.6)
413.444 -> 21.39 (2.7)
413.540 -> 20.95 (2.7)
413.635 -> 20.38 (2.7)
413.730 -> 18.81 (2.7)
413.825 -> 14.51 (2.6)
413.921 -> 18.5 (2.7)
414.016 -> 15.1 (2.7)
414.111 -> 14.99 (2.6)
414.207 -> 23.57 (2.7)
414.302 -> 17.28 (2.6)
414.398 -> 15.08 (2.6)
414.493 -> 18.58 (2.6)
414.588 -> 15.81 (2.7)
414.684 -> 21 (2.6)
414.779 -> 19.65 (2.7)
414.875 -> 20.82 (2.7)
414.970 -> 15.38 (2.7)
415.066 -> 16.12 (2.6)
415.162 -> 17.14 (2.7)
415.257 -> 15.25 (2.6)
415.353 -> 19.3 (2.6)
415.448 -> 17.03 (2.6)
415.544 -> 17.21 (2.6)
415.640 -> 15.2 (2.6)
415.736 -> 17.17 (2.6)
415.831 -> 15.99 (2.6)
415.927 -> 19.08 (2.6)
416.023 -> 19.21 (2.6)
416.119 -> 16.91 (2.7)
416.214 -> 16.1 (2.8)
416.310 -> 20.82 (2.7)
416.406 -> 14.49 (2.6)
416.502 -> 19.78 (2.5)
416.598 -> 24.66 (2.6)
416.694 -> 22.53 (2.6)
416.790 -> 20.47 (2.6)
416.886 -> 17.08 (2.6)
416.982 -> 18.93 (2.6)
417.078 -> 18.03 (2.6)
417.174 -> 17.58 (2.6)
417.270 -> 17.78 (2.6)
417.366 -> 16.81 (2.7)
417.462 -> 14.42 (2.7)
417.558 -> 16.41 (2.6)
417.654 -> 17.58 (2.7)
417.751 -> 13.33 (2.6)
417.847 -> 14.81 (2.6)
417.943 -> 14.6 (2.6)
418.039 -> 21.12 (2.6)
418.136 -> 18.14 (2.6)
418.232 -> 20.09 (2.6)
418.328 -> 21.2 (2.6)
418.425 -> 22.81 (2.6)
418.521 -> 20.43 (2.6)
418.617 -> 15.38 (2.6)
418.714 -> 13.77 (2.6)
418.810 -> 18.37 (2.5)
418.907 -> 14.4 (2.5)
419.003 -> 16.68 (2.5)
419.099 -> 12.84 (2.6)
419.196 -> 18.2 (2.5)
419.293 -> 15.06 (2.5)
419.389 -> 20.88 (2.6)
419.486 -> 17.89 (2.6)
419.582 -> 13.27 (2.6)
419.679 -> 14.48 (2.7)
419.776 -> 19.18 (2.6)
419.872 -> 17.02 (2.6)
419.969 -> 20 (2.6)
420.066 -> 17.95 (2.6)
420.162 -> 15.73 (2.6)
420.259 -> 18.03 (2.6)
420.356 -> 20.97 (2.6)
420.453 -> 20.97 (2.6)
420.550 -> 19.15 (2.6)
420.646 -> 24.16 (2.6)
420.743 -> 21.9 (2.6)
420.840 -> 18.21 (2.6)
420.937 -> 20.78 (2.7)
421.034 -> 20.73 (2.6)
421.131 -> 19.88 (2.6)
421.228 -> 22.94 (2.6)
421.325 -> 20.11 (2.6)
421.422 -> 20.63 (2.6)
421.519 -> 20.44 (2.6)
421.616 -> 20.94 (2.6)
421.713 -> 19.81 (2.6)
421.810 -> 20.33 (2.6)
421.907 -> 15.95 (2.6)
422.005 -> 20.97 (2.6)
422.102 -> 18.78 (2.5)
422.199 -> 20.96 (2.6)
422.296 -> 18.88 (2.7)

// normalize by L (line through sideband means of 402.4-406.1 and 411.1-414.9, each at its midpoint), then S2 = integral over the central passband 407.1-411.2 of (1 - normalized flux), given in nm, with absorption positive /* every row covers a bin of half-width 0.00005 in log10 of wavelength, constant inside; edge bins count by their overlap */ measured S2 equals -0.09 nm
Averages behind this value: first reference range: 18.7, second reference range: 18.1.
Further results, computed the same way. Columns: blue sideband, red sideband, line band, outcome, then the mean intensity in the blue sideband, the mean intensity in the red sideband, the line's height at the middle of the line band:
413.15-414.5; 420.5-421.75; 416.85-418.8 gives 0.21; 18.3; 20.8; 19.6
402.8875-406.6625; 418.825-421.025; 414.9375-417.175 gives 0.02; 18.4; 18.1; 18.2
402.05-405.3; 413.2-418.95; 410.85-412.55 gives 0.02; 19.3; 17.9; 18.4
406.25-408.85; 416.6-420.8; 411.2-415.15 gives 0.09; 18.7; 18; 18.3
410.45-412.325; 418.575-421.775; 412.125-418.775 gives 0.10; 17.9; 18.5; 18.2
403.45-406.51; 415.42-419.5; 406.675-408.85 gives -0.08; 18.4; 17.7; 18.3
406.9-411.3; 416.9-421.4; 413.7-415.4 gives 0.07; 18.7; 18.1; 18.4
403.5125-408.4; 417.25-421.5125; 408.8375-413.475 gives 0.02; 18.3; 18.2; 18.3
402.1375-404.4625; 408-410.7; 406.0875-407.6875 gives 0.12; 19.2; 19.1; 19.2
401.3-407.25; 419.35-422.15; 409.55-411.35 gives 0.08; 19.1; 19.4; 19.2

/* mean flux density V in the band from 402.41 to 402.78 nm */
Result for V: 20.2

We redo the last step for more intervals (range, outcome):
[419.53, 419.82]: 15.6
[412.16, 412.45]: 18.2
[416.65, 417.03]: 19.7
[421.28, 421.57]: 20.4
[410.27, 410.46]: 18.1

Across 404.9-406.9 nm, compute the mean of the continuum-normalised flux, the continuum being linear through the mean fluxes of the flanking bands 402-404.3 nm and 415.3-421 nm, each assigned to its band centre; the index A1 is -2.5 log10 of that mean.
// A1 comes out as 0.05 mag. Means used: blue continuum 19.4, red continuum 18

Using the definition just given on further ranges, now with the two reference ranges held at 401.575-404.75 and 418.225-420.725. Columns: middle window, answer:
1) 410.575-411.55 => 0.01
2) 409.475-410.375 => 0.06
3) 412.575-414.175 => 0.04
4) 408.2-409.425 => -0.09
